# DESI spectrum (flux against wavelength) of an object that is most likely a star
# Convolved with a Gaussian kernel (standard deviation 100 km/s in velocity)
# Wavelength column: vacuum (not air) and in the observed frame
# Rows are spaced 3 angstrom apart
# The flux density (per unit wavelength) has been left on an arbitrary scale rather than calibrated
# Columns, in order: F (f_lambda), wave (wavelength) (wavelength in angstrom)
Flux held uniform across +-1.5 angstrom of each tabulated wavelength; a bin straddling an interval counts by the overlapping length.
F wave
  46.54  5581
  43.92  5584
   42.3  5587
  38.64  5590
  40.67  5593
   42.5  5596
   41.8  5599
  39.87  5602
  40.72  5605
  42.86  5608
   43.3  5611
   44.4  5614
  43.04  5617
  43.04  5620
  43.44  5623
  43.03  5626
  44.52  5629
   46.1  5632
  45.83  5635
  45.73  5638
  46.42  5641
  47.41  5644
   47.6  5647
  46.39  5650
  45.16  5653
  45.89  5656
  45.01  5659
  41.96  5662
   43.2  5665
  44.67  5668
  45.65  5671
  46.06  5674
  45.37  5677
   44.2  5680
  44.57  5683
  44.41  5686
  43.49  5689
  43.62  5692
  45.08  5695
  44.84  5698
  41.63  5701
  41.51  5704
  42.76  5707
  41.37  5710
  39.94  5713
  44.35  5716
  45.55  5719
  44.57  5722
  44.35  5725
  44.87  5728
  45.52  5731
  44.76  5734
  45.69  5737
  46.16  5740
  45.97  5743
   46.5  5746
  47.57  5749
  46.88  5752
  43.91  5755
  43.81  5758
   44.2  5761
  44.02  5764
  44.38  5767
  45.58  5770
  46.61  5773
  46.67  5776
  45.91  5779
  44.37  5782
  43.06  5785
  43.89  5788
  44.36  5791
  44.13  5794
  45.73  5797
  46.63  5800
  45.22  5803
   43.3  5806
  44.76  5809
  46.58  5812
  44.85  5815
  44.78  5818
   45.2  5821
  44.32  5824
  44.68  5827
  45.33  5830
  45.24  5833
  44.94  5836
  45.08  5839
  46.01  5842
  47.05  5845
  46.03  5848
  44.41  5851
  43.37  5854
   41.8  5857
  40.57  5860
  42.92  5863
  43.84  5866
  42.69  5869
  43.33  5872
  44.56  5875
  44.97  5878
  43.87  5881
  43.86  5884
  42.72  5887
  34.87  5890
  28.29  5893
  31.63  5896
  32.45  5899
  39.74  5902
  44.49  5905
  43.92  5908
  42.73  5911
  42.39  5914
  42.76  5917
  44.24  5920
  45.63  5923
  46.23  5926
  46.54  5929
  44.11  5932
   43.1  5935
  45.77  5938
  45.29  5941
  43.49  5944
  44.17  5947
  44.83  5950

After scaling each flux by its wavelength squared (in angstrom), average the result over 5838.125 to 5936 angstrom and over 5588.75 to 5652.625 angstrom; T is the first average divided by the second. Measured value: 1.06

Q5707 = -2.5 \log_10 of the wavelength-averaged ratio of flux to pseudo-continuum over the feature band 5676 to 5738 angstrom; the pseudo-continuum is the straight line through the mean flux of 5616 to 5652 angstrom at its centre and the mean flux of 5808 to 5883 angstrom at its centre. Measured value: 0.03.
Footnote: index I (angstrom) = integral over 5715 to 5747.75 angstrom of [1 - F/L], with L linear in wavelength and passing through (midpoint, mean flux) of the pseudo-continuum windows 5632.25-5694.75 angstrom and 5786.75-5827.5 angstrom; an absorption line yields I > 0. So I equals -0.2 angstrom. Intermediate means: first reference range 45.2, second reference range 44.9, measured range 45.3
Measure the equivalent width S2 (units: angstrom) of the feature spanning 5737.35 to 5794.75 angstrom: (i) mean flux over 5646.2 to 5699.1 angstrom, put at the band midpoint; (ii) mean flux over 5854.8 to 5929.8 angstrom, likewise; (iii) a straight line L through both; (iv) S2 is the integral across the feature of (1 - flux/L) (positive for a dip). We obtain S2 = -2.3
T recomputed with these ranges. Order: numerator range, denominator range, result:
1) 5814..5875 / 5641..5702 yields 1.05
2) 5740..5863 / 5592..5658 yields 1.08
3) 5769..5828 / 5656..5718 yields 1.07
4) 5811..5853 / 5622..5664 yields 1.07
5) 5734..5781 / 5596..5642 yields 1.10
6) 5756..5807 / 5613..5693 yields 1.05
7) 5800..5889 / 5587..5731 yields 1.08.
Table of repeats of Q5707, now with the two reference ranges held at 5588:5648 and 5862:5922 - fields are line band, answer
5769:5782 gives -0.10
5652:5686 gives -0.04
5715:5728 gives -0.05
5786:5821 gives -0.08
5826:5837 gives -0.09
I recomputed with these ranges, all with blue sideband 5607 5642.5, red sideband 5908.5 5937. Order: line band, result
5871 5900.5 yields 3.5 angstrom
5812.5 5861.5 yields -0.4 angstrom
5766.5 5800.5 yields -0.6 angstrom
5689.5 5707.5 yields 0.4 angstrom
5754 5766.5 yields 0.1 angstrom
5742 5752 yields -0.6 angstrom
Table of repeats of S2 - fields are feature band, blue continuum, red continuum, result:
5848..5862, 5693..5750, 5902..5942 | 0.42 angstrom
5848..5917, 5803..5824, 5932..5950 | 5.27 angstrom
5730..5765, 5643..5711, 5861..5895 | -1.70 angstrom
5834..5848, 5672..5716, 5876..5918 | -1.66 angstrom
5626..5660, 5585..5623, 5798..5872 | -2.76 angstrom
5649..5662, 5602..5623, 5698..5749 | -0.56 angstrom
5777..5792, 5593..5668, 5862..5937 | -0.56 angstrom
